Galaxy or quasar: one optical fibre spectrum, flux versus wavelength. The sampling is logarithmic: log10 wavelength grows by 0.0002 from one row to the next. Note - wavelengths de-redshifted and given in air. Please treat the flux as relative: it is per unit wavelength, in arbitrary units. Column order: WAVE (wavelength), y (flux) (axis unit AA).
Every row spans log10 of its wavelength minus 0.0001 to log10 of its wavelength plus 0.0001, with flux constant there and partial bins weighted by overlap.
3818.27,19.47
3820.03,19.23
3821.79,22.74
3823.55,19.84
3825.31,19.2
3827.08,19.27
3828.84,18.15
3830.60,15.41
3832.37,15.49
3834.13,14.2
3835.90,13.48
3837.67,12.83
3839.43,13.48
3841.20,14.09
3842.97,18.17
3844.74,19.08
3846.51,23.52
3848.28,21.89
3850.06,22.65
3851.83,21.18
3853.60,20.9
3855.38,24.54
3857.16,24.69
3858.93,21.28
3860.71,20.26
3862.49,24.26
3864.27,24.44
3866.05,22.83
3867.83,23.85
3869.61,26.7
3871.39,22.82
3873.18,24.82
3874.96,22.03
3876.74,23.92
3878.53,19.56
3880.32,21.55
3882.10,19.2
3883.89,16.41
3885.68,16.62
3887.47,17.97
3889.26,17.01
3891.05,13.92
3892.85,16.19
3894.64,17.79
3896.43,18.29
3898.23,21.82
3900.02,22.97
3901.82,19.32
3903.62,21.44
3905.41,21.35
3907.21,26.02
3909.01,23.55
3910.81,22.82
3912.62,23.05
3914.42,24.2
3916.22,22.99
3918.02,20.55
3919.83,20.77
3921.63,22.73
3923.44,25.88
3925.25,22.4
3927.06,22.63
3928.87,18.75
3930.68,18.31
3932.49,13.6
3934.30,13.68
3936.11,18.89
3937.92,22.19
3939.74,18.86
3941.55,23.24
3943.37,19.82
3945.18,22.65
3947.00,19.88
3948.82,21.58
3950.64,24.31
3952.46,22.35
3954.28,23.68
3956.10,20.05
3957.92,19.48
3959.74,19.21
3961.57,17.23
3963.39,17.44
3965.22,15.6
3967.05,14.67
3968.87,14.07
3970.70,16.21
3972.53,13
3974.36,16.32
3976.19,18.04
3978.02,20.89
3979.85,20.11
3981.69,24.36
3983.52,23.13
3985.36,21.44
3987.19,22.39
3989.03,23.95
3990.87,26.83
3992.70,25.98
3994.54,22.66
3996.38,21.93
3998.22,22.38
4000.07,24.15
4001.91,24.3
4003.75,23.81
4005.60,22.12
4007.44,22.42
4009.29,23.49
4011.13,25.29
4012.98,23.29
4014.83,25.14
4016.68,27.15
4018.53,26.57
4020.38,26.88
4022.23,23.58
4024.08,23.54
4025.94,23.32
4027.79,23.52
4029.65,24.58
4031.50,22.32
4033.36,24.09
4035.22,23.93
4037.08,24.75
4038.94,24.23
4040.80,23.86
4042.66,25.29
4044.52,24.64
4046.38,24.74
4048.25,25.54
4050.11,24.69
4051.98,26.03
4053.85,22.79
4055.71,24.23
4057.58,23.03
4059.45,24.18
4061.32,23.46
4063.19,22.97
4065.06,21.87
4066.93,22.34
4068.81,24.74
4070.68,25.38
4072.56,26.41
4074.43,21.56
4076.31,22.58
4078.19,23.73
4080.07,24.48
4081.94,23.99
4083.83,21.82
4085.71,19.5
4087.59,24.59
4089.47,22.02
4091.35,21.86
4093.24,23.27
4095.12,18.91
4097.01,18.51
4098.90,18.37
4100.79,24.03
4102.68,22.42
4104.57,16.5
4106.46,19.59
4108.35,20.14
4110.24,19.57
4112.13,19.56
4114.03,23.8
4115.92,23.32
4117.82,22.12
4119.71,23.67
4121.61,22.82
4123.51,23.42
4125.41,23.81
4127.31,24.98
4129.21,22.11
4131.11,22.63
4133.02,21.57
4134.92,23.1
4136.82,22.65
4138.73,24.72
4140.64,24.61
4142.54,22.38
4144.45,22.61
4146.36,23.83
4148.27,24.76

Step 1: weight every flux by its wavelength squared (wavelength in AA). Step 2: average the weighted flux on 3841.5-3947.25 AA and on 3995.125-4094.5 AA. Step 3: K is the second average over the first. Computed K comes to 1.2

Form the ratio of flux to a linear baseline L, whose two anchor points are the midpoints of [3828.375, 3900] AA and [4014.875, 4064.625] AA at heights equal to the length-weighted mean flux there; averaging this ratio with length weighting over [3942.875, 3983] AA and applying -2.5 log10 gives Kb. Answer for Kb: 0.17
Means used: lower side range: 19.7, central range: 19.2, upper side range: 24.4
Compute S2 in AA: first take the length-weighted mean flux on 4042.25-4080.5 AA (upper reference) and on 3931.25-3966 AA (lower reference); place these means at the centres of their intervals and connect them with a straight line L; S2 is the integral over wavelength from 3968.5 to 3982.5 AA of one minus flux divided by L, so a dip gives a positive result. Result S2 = 1.86 AA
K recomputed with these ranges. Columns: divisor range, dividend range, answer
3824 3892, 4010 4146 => 1.31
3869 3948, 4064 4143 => 1.19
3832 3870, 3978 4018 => 1.26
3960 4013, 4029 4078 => 1.19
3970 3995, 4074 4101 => 1.09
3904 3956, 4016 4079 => 1.20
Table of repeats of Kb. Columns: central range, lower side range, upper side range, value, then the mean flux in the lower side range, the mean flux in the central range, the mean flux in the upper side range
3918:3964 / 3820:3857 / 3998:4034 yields 0.07 mag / 18.6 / 20.4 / 24.1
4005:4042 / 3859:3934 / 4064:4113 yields -0.13 mag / 21.1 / 24.2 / 21.8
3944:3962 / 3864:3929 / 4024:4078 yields 0.06 mag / 21.3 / 21.1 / 24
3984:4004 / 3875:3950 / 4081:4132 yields -0.13 mag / 20.4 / 23.6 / 21.8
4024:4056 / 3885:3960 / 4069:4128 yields -0.12 mag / 20.6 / 24.2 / 22.2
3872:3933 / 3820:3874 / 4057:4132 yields 0.00 mag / 20.2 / 20.7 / 22.3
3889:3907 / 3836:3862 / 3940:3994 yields 0.03 mag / 19.8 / 19.4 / 20.3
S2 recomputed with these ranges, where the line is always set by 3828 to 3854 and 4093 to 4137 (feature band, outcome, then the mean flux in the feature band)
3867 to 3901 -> -3.7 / 20.2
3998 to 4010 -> -2.0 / 23.3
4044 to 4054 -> -2.0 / 24.9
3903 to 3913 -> -2.4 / 23.1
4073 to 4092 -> -1.4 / 22.7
